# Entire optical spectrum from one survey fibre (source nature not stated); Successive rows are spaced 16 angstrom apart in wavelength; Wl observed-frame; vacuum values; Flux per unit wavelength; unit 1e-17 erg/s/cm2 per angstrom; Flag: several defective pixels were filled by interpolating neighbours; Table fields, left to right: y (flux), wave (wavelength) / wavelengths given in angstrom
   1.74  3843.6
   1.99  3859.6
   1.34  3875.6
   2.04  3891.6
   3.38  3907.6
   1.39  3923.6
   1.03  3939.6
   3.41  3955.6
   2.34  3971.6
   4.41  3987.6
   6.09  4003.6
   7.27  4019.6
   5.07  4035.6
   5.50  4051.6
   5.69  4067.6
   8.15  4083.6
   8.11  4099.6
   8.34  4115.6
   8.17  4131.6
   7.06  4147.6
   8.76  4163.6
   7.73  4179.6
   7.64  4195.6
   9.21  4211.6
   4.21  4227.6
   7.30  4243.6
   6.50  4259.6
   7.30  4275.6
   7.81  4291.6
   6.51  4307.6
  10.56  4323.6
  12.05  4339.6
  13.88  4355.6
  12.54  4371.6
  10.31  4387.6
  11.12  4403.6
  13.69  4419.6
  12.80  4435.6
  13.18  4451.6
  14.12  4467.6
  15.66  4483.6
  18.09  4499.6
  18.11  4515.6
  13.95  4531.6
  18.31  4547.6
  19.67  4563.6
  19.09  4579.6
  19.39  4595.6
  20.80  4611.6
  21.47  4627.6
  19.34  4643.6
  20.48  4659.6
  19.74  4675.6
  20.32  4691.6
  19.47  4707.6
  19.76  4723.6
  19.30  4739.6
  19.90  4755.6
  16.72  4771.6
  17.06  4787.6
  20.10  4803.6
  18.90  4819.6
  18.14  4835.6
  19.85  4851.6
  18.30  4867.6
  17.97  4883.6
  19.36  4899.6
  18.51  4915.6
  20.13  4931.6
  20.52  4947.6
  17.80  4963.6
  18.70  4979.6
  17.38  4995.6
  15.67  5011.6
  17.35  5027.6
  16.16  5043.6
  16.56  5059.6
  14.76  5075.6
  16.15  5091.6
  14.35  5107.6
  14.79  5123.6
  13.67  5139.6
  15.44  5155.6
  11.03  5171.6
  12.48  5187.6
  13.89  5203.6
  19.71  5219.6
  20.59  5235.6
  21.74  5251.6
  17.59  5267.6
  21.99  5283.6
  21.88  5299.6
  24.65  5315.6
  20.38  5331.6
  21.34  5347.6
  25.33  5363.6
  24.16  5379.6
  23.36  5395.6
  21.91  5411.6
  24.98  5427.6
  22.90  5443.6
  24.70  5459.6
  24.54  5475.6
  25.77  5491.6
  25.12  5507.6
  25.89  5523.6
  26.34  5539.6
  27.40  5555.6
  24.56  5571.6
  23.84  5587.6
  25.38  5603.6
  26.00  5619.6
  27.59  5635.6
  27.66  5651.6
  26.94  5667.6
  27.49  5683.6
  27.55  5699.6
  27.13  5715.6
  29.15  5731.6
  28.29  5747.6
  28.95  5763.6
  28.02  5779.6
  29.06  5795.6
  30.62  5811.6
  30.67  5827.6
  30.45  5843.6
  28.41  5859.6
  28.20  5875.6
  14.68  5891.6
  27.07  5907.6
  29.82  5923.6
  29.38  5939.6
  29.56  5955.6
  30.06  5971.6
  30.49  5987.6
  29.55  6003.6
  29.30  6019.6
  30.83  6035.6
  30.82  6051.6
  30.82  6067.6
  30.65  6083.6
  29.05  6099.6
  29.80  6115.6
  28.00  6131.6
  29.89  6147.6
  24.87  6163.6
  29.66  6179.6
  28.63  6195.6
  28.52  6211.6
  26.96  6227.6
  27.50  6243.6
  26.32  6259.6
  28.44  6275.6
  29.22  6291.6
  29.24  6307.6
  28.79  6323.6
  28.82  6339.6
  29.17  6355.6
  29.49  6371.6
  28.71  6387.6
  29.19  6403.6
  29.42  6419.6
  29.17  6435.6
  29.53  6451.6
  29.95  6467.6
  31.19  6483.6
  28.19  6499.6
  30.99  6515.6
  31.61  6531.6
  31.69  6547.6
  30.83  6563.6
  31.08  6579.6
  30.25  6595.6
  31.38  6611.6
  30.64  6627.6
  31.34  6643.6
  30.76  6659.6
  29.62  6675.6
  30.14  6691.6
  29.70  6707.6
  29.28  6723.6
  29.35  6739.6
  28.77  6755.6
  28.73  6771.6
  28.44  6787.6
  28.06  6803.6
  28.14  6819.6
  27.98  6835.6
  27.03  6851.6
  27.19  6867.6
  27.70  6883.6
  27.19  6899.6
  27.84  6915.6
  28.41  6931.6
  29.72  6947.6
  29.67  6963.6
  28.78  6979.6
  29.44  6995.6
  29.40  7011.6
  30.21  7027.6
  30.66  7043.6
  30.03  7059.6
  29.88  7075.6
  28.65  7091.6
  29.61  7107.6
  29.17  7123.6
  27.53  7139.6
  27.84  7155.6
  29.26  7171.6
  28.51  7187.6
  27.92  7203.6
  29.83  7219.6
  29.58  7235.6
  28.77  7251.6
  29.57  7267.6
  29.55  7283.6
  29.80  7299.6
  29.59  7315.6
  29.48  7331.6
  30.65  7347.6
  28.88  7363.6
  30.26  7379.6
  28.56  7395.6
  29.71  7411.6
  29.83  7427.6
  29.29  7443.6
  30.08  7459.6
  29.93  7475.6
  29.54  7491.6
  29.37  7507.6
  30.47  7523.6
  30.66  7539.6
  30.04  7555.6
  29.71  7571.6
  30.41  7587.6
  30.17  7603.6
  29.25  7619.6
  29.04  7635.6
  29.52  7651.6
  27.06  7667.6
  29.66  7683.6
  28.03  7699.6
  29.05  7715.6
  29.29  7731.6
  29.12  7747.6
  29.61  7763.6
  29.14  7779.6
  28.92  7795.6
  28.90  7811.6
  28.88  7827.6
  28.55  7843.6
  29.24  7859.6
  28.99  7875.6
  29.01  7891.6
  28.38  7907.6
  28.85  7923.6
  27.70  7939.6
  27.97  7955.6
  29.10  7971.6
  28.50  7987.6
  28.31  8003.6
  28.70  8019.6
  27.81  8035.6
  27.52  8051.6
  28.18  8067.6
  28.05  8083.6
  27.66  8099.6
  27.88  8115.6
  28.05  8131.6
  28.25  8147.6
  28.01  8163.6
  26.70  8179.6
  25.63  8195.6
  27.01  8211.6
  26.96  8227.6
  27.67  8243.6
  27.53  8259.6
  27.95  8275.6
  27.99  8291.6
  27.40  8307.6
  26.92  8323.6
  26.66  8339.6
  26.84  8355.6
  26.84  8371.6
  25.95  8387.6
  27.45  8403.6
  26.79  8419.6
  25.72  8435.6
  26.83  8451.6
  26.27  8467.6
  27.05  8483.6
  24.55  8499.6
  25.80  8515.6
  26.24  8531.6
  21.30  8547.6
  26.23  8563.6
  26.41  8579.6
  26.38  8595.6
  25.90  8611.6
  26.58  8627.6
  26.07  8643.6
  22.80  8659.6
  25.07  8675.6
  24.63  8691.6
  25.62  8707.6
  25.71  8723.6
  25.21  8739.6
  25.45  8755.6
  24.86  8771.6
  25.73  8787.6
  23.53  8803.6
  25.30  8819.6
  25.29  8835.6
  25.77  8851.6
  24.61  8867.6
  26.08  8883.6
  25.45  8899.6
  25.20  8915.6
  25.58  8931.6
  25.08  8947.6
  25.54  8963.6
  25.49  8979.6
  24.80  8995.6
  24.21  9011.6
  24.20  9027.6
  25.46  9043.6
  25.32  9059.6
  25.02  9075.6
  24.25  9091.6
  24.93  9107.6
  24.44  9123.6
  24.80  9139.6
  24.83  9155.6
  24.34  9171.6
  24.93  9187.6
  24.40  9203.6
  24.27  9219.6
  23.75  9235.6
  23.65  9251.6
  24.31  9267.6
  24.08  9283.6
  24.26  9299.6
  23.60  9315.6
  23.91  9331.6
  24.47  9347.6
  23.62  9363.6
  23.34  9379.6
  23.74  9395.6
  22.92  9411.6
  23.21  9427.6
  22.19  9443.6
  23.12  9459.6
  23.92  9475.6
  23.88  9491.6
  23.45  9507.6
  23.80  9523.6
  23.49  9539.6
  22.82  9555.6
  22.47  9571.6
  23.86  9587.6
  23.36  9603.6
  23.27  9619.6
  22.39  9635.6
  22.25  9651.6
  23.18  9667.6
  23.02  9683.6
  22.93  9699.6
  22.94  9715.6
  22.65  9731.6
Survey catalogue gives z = 0.00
